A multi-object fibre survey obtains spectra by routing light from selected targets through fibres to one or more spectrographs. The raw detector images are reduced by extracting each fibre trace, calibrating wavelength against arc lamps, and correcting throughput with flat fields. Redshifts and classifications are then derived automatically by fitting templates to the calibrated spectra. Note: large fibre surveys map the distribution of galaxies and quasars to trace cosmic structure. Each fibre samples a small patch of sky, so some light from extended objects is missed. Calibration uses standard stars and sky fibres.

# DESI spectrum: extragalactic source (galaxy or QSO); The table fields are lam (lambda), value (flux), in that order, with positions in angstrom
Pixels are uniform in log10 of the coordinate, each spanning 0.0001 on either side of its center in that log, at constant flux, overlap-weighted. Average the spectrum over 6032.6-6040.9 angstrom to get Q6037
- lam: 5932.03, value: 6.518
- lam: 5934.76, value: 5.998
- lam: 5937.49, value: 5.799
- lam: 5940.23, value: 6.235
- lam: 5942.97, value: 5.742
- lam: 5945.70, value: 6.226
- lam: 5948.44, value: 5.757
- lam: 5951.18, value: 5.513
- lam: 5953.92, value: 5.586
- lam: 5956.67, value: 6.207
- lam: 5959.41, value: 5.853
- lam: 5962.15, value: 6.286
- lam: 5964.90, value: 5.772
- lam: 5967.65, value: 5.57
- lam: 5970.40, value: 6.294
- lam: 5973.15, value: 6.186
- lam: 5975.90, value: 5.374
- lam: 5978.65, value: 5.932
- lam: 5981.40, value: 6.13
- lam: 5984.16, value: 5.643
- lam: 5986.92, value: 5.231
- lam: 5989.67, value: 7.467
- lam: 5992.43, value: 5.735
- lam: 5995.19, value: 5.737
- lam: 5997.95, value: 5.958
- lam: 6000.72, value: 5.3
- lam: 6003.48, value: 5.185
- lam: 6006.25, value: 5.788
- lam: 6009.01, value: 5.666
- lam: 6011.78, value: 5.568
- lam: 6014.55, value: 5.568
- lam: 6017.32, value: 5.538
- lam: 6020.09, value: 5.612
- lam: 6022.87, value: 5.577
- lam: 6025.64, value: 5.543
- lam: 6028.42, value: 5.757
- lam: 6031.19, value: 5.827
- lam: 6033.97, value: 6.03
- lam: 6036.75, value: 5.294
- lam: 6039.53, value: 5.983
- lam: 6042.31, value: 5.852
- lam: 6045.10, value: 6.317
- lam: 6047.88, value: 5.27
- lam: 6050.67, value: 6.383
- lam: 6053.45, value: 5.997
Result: 5.77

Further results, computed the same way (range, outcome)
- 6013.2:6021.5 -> 5.57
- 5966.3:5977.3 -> 5.86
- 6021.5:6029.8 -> 5.63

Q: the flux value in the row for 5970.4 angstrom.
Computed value 6.294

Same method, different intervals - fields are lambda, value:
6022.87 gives 5.577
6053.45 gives 5.997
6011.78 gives 5.568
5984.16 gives 5.643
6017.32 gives 5.538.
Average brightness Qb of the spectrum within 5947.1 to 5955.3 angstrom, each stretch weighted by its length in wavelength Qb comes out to 5.61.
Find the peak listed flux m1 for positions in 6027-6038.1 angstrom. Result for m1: 6.03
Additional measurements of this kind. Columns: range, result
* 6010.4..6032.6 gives 5.827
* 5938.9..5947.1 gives 6.235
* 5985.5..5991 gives 7.467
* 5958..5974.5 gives 6.294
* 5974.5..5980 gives 5.932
